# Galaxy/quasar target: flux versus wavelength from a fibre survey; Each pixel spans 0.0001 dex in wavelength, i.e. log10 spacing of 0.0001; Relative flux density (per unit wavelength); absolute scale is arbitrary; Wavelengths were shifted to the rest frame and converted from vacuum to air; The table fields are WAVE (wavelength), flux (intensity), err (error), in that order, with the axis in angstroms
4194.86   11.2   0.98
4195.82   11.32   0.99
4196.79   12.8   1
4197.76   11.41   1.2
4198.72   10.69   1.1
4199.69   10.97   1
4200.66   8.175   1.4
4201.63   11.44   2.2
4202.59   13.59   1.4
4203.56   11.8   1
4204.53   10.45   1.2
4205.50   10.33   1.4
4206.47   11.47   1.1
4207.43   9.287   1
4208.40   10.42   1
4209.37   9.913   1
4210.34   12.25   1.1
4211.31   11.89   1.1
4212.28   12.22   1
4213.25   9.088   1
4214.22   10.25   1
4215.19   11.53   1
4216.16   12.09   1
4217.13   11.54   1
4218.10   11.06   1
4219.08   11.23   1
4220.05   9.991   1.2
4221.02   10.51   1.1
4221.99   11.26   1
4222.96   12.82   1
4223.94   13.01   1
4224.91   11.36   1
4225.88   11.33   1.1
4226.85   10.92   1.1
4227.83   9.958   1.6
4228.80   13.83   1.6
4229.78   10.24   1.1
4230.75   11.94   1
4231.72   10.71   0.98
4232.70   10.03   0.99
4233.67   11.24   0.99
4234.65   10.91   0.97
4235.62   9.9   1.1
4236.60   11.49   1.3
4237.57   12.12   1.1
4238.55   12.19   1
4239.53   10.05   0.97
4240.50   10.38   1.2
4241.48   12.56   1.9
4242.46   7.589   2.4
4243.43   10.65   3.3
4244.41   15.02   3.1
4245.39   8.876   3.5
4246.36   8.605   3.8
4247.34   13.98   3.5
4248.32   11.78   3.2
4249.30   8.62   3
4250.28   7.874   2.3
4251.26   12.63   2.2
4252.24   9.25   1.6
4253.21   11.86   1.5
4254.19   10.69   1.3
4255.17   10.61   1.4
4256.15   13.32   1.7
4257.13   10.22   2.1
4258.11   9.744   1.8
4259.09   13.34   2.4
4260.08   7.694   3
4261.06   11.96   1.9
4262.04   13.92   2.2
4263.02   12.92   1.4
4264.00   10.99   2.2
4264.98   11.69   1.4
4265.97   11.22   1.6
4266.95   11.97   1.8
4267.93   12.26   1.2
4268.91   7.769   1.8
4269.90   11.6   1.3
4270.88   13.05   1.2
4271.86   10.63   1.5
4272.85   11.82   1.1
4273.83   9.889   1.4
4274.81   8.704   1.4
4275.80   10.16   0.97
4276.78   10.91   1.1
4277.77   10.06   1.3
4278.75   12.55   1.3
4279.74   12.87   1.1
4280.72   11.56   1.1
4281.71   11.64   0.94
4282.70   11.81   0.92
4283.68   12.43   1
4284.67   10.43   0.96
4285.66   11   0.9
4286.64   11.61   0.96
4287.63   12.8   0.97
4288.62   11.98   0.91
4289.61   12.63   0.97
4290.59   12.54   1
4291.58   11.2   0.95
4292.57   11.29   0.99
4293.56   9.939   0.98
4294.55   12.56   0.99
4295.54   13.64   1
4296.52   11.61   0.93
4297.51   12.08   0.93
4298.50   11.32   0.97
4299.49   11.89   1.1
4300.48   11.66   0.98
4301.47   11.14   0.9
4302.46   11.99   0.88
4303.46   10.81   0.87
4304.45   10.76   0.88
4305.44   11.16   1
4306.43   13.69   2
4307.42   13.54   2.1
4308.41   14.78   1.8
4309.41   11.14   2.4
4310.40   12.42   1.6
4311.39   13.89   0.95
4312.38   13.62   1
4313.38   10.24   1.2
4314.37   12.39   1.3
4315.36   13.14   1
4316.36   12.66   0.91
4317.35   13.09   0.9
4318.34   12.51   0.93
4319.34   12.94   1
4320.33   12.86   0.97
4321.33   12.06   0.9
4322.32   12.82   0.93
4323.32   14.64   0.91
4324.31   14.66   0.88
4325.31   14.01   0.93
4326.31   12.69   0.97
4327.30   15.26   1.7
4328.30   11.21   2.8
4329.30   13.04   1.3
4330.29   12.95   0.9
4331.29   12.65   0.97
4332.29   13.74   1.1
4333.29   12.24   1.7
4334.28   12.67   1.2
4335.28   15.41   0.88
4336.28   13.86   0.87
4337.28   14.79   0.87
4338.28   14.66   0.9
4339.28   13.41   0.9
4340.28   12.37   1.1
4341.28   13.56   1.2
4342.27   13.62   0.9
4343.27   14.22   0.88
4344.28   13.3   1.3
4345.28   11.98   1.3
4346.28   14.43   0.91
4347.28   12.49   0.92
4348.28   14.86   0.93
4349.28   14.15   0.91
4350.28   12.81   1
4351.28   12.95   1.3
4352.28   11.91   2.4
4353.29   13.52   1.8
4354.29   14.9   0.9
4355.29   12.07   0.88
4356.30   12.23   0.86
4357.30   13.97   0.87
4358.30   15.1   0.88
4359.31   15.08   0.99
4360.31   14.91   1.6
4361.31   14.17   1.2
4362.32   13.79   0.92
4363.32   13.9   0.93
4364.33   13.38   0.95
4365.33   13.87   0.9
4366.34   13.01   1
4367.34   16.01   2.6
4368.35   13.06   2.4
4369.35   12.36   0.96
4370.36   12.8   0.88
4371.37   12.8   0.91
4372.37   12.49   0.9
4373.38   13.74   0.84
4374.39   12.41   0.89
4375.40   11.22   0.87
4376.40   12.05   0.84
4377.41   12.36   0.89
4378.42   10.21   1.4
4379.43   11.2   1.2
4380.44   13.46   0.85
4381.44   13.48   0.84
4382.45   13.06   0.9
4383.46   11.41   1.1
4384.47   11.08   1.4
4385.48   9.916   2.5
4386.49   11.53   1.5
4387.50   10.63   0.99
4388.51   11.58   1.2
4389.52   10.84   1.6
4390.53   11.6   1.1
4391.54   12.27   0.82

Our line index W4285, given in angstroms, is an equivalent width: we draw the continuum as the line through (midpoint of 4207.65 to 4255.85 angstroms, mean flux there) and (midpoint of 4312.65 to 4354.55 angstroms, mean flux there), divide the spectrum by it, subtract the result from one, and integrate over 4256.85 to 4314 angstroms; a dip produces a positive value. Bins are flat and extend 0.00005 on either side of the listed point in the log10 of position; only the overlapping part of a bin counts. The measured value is 2.7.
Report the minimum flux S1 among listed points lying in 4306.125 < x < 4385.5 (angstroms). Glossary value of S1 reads 9.916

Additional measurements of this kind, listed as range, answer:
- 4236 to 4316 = 7.589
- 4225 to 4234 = 9.958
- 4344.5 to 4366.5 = 11.91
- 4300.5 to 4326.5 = 10.24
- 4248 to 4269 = 7.694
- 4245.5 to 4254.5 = 7.874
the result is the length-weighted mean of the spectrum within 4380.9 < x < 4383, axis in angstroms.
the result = 13.3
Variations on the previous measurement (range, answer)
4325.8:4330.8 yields 13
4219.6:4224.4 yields 11.5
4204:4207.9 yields 10.4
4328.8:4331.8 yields 12.9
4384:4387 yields 10.8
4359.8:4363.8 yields 14.2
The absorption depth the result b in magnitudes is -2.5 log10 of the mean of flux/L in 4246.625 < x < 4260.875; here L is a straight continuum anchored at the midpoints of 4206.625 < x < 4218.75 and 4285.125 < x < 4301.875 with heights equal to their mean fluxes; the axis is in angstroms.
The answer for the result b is 0.06 mag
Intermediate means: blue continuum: 11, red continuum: 11.8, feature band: 10.8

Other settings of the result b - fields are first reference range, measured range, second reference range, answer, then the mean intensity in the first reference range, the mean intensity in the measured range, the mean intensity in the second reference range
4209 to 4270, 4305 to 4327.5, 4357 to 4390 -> -0.085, 11.1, 13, 12.7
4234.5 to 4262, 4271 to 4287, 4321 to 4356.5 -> 0.055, 10.9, 11.2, 13.4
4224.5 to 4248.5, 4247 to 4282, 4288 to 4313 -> 0.038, 11.1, 11.1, 12.1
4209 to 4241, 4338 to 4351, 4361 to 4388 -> -0.103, 11.2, 13.5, 12.6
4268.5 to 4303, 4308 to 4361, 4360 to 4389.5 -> -0.109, 11.5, 13.3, 12.6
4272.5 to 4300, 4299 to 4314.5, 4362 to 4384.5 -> -0.032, 11.5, 12.2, 12.8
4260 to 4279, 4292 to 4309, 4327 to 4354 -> 0.014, 11.1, 12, 13.4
